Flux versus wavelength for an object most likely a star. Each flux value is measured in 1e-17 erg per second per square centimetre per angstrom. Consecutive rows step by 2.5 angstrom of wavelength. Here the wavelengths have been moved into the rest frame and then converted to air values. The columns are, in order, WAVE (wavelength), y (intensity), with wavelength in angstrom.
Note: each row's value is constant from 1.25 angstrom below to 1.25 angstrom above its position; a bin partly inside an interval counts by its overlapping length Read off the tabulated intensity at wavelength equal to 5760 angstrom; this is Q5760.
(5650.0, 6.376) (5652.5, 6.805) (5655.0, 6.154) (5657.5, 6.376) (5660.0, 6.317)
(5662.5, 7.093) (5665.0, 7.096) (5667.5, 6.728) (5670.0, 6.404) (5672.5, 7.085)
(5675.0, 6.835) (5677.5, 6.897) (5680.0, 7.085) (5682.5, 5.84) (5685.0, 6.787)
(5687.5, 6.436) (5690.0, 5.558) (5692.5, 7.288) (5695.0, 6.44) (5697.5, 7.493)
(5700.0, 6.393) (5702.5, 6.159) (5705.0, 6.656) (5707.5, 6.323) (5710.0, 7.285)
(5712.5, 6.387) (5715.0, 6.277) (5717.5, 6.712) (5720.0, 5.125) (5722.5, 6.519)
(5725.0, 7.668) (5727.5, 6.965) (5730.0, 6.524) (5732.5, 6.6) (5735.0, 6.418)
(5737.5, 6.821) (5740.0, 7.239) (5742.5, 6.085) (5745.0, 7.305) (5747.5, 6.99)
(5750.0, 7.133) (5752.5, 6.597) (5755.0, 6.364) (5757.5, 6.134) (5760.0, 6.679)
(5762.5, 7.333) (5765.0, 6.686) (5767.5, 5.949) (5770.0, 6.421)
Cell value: 6.679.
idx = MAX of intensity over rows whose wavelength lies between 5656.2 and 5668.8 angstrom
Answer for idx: 7.096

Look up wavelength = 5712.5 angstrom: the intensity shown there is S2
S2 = 6.387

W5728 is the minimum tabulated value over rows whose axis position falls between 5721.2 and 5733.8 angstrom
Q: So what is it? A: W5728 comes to 6.519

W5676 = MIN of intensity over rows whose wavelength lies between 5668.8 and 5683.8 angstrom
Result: 5.84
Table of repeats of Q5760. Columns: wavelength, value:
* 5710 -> 7.285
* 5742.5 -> 6.085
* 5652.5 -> 6.805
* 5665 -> 7.096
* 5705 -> 6.656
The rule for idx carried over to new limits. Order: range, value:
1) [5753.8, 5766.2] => 7.333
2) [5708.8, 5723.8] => 7.285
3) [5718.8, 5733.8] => 7.668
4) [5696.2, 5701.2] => 7.493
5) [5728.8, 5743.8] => 7.239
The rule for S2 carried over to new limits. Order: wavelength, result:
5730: 6.524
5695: 6.44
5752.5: 6.597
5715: 6.277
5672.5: 7.085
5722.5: 6.519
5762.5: 7.333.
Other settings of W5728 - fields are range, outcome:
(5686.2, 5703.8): 5.558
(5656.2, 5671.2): 6.317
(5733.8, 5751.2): 6.085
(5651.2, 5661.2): 6.154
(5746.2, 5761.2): 6.134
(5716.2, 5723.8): 5.125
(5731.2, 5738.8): 6.418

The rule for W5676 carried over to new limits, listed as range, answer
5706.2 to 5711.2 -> 6.323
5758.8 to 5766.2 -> 6.679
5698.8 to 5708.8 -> 6.159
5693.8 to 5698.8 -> 6.44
